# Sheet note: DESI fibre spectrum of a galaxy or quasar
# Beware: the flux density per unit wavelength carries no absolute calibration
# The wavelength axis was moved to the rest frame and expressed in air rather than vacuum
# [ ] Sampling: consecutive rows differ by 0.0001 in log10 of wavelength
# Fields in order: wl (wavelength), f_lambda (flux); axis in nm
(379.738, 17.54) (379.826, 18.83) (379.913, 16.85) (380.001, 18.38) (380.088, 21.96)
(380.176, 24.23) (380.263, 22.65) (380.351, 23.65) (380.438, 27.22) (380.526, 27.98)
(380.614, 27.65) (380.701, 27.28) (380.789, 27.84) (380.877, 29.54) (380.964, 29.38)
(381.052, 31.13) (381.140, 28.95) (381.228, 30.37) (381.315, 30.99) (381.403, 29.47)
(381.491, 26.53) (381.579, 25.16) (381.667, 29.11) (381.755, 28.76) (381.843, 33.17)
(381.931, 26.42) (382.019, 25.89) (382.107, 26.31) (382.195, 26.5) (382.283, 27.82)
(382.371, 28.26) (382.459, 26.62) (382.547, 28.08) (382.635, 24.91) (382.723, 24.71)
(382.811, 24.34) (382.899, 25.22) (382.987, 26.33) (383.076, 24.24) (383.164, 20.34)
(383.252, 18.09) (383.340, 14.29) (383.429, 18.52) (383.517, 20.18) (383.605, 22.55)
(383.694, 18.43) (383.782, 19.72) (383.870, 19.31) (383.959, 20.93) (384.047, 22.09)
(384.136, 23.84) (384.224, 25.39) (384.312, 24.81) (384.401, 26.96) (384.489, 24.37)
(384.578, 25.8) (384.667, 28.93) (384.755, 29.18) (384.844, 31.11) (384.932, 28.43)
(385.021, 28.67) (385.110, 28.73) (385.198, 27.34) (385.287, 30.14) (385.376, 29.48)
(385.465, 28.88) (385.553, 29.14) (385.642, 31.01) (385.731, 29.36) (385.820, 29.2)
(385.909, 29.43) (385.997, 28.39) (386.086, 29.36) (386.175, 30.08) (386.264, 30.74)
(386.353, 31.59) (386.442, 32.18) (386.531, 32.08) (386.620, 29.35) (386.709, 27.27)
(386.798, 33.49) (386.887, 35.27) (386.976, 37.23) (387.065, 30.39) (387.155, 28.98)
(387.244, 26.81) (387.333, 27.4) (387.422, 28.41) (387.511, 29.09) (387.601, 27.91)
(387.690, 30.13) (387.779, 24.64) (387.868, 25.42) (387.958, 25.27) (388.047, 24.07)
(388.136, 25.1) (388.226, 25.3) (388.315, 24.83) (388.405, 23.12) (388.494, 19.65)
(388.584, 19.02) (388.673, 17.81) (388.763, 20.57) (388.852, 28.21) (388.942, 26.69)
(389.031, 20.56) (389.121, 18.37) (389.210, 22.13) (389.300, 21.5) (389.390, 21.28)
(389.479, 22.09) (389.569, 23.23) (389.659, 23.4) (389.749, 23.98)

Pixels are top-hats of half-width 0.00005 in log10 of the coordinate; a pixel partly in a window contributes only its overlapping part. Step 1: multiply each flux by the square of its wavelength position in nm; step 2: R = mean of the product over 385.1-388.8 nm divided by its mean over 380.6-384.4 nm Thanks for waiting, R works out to 1.13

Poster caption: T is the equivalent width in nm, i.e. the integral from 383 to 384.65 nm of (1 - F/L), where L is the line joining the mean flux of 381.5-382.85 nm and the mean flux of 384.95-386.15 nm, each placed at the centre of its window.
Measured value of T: 0.37 nm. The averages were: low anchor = 27.1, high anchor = 29.2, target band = 21.9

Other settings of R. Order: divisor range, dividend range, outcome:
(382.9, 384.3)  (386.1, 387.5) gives 1.47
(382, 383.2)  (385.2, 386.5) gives 1.18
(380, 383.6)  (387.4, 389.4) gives 0.95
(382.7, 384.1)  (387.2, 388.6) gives 1.23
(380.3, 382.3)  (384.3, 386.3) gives 1.04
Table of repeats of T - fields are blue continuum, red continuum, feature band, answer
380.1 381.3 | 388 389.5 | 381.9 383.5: 0.126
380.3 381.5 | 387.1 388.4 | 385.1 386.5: -0.136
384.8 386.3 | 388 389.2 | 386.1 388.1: -0.268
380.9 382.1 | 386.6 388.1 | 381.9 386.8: 0.433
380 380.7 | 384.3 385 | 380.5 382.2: -0.203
